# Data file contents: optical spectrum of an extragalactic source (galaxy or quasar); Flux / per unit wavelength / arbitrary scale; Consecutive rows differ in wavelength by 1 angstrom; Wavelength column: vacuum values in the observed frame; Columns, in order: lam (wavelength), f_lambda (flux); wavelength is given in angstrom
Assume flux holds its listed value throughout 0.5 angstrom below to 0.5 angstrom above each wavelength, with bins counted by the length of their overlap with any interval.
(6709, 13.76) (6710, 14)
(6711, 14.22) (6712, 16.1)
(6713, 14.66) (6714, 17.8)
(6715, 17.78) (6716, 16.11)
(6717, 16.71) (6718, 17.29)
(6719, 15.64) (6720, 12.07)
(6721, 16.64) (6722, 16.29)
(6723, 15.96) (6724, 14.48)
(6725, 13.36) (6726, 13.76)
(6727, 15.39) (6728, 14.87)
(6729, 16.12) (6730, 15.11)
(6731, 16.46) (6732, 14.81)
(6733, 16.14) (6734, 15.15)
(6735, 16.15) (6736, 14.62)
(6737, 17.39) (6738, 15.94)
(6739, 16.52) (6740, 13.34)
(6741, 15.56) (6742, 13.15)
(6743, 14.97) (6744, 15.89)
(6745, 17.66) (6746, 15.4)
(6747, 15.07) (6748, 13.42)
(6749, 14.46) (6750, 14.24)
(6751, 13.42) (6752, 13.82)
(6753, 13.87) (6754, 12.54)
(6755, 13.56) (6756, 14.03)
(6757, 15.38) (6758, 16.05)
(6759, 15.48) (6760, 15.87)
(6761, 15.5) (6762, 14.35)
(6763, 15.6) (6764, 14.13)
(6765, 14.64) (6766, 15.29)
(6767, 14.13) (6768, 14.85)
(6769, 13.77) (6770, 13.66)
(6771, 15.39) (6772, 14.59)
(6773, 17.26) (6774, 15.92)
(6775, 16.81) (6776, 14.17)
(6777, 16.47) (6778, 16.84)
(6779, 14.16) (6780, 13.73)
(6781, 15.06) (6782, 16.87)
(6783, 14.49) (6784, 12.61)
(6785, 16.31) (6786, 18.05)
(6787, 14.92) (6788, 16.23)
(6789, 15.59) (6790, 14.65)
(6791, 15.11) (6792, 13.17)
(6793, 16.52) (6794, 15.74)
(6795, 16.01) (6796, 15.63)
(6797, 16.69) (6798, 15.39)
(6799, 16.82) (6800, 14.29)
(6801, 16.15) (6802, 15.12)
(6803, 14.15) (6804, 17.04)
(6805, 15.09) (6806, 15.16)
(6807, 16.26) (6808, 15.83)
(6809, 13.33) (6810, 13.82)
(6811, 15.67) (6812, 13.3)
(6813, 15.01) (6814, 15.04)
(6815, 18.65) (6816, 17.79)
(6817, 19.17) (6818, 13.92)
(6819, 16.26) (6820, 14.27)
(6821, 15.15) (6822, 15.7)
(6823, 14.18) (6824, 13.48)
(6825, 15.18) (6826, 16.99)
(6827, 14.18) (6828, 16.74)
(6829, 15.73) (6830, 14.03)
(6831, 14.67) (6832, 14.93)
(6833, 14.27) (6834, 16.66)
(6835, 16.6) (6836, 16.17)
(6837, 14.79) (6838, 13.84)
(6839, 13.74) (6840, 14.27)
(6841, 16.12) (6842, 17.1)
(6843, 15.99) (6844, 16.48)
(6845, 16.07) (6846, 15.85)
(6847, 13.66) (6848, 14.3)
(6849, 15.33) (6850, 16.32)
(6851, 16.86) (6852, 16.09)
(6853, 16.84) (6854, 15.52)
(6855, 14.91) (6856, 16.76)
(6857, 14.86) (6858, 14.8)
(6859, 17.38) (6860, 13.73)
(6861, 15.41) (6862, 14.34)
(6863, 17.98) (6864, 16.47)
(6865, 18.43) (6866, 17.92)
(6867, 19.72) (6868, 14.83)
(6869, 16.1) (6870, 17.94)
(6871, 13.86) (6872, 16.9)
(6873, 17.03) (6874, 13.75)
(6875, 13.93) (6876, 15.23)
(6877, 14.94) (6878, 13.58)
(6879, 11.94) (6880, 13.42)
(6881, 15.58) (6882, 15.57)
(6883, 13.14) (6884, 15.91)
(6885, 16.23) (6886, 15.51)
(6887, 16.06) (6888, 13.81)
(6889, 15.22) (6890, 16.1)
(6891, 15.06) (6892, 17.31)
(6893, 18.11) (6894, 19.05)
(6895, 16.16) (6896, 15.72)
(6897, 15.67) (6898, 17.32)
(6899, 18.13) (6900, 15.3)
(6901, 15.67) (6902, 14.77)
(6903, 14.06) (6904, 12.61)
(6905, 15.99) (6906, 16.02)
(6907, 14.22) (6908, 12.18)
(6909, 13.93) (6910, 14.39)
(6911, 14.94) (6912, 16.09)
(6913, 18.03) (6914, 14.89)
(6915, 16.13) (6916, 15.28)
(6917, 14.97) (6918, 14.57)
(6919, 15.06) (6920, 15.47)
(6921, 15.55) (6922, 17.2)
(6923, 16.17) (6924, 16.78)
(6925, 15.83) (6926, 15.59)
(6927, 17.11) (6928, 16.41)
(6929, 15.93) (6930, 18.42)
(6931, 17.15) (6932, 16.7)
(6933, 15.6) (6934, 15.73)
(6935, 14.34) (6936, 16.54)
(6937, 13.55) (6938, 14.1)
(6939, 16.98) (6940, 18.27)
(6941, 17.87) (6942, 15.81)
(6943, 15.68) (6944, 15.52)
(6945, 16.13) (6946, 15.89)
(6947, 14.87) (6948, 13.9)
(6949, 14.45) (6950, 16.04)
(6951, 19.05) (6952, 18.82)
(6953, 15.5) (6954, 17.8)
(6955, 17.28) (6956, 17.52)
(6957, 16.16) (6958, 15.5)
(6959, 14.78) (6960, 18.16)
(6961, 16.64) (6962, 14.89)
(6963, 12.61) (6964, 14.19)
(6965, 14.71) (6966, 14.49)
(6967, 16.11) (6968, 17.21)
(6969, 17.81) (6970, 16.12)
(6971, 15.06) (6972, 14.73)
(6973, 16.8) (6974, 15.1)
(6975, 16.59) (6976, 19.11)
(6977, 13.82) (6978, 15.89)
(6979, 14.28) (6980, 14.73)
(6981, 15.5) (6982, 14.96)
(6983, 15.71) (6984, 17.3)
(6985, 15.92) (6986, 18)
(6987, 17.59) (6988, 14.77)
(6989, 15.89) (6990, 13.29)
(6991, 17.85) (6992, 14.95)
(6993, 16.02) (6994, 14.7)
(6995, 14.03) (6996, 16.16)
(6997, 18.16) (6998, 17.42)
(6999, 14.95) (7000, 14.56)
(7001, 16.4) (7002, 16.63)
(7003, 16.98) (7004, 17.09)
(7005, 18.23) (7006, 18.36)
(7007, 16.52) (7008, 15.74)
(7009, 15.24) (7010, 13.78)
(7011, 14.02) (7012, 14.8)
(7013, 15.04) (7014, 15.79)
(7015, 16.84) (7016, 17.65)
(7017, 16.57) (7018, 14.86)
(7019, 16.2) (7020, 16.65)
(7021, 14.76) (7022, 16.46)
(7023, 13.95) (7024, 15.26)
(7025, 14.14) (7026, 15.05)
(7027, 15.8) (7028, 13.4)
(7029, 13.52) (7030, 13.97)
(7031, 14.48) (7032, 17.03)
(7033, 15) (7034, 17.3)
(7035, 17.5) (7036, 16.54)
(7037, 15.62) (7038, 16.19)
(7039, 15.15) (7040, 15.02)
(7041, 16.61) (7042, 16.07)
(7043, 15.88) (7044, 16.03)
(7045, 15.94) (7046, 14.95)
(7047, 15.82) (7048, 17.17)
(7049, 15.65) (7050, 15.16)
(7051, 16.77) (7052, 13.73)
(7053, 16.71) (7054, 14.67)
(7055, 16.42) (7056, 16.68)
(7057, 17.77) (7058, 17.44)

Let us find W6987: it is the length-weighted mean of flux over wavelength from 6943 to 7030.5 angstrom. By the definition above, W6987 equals 15.8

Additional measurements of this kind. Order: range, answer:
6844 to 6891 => 15.6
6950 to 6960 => 17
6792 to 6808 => 15.7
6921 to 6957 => 16.3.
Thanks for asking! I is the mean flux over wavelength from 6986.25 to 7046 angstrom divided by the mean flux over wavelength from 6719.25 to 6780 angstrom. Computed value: 1.05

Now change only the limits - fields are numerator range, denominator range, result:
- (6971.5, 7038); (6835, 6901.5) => 1.00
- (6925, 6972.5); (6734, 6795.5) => 1.06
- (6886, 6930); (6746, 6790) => 1.05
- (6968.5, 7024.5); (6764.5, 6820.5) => 1.03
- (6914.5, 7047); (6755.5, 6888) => 1.03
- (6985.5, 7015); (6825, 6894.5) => 1.02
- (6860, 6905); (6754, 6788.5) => 1.04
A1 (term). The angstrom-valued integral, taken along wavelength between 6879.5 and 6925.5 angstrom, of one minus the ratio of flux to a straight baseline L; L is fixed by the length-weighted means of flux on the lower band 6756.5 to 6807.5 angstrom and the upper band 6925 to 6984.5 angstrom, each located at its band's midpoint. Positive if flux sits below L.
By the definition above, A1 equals 0.7 angstrom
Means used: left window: 15.4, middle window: 15.5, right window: 16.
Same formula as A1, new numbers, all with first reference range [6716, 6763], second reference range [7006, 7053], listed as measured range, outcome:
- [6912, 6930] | -0.7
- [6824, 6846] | -0.2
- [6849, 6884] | -0.8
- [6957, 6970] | -0.1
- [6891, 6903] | -0.9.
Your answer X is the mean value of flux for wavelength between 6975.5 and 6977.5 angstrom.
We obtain 16.5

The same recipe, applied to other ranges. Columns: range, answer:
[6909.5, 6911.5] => 14.7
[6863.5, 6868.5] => 17.5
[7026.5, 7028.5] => 14.6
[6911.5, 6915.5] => 16.3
